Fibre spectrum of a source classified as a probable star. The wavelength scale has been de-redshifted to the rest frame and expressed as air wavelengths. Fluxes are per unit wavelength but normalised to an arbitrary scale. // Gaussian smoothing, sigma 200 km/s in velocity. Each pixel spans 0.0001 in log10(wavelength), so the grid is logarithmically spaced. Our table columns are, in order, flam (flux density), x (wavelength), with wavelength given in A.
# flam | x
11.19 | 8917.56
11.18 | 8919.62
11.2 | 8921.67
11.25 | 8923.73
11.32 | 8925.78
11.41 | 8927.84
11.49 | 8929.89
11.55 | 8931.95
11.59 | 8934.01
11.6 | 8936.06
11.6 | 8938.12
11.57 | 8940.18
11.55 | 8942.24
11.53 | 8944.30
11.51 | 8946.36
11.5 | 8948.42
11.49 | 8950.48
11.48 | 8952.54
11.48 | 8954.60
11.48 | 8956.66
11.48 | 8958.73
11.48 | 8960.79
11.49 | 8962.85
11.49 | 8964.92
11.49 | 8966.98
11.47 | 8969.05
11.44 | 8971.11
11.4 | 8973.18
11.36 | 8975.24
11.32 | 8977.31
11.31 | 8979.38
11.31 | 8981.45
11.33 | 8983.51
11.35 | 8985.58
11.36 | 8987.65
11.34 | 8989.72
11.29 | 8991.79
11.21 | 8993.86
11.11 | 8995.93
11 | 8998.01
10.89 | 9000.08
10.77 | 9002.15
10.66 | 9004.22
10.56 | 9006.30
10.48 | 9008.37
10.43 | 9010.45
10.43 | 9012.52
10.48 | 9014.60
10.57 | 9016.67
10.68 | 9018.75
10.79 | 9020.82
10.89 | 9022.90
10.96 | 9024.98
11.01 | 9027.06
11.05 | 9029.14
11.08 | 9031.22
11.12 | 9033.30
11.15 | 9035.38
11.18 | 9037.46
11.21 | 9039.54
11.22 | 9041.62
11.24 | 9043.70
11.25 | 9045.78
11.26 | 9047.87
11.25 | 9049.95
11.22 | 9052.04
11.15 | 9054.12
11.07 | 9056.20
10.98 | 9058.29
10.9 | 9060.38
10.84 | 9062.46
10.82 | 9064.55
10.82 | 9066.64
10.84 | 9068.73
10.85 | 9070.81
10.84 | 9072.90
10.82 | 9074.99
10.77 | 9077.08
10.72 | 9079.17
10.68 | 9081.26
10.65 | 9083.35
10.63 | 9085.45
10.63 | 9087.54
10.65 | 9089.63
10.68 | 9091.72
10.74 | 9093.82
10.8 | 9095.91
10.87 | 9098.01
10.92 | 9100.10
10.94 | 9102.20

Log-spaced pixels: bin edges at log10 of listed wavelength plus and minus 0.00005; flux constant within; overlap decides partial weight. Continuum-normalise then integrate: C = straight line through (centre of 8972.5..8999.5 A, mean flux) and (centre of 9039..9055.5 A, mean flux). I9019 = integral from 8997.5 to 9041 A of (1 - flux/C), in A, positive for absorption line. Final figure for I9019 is 1.62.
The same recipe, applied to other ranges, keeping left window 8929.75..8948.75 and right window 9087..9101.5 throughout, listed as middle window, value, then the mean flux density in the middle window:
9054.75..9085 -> 0.2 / 10.8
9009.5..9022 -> 0.7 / 10.6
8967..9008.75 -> 0.5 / 11.2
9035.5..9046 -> -0.2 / 11.2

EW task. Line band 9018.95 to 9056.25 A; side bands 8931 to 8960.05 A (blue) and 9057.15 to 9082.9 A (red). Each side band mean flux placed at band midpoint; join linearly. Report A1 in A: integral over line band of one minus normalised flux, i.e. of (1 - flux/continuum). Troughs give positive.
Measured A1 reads -0.4 A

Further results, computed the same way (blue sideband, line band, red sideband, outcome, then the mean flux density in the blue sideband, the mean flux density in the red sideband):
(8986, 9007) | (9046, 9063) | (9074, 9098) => -0.4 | 11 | 10.7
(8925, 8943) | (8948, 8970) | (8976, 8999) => -0.2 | 11.5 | 11.3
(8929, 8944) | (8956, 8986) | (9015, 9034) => -0.3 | 11.6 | 10.9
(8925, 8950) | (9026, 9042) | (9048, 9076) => 0.0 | 11.5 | 11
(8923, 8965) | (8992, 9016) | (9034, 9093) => 1.0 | 11.5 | 10.9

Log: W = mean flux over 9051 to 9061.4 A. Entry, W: 11.1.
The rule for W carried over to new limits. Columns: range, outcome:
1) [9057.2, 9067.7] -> 10.9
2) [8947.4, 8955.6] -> 11.5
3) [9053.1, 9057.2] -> 11.1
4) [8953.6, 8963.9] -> 11.5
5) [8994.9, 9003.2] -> 10.9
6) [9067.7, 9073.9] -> 10.9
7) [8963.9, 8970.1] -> 11.5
